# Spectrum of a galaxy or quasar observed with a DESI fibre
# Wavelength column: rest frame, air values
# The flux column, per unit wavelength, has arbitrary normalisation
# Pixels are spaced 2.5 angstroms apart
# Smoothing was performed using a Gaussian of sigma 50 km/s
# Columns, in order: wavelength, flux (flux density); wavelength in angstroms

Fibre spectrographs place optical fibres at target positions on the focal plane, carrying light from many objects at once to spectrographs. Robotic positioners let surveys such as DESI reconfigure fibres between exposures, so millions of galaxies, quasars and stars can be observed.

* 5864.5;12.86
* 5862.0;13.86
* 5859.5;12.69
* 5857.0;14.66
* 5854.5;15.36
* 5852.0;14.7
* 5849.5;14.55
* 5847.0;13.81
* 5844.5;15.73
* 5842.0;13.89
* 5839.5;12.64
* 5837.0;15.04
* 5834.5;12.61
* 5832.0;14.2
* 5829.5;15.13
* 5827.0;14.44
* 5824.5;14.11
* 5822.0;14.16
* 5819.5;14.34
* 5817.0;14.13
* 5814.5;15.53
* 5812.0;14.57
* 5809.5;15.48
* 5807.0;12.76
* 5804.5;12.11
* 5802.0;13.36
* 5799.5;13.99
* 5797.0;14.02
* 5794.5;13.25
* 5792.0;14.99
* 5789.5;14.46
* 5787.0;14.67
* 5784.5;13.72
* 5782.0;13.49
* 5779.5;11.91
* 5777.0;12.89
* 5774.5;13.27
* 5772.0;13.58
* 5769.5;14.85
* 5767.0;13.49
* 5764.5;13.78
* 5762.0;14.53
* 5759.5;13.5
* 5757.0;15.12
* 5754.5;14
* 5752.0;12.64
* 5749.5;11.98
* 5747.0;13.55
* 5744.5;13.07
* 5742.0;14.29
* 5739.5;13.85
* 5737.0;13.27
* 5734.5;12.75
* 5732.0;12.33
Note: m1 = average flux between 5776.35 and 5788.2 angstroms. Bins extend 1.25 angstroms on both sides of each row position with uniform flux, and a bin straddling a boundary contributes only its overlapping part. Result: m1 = 13.4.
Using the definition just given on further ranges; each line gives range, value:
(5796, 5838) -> 14.1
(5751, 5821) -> 13.9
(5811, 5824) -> 14.5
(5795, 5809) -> 13.4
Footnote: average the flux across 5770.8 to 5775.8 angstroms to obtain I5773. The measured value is 13.4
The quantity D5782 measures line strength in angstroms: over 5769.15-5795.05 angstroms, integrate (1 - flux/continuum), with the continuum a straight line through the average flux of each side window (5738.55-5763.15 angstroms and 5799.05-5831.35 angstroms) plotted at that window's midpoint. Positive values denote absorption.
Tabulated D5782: 0.4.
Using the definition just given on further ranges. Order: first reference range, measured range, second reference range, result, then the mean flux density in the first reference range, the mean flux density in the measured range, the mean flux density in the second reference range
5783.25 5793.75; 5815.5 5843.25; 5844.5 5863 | 0.55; 14.4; 14.1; 14.3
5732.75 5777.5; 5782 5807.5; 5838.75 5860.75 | 0.20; 13.6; 13.7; 14.3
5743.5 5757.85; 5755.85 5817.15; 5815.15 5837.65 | -0.52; 13.4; 13.9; 14.3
